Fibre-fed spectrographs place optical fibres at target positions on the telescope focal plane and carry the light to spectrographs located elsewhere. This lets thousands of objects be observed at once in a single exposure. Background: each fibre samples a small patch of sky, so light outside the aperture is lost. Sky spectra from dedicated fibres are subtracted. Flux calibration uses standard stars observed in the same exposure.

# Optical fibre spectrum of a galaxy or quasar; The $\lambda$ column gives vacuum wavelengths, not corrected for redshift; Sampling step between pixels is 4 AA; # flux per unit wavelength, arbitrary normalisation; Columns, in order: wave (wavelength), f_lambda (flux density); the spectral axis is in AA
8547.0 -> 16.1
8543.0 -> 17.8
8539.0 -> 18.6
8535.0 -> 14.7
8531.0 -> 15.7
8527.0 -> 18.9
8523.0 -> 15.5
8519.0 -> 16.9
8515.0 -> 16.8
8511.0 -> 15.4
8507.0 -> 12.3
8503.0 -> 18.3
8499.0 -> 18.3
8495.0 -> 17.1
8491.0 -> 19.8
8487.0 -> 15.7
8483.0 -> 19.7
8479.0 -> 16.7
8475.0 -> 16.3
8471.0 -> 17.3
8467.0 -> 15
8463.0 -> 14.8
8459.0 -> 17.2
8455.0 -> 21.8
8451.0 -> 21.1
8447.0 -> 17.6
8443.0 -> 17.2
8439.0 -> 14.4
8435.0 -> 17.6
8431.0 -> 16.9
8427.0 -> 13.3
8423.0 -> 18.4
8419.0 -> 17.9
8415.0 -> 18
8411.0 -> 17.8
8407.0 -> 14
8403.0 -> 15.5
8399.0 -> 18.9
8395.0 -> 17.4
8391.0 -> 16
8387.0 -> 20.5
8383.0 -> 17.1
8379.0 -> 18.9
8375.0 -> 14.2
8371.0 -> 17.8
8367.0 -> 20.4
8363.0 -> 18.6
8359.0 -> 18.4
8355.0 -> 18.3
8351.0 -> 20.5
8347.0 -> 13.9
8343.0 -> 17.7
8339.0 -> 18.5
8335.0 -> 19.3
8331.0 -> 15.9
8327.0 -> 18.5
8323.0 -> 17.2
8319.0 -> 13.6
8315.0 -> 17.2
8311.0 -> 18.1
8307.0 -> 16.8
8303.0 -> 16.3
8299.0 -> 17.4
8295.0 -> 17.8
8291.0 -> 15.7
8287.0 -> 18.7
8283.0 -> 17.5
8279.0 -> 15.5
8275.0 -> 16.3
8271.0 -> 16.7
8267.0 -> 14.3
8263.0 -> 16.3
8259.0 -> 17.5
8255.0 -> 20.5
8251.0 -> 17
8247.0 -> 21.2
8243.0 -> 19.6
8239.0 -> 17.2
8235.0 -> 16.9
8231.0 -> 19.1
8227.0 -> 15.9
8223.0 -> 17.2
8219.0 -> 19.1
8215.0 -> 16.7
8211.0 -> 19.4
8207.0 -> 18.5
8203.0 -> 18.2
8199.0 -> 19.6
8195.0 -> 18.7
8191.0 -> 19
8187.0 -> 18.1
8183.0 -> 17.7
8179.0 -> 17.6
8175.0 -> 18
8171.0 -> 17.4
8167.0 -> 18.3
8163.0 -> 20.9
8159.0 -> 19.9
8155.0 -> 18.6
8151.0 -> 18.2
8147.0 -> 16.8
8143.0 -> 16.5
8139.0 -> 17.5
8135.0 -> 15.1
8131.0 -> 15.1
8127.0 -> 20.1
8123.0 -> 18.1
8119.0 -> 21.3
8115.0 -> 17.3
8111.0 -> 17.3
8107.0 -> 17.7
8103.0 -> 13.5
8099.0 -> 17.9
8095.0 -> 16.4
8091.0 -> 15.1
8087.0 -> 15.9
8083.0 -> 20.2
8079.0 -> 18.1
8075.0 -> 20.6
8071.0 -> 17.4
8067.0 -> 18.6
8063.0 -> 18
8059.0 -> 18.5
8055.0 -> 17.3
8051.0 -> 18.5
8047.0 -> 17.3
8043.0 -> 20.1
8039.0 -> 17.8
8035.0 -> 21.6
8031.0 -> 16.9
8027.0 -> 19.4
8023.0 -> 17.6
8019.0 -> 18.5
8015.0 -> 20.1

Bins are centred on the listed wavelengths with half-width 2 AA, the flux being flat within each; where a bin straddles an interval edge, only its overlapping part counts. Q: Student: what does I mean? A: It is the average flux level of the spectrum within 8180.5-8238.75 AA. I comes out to 18.1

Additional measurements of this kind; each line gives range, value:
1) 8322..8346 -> 17.7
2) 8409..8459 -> 17.6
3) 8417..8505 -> 17.4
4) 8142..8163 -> 18.3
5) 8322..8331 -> 17.5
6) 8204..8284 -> 17.6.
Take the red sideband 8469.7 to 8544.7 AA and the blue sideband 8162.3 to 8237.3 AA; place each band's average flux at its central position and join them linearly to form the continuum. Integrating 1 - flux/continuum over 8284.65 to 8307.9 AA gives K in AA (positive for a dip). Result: 0.8 AA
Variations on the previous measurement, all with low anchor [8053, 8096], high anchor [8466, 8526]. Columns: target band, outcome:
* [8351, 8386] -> -2.16 AA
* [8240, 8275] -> -0.75 AA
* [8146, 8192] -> -2.01 AA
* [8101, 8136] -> 0.81 AA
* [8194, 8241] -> -1.41 AA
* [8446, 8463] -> -2.09 AA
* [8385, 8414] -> -0.24 AA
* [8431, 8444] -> 0.41 AA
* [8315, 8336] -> 0.51 AA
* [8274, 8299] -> 0.50 AA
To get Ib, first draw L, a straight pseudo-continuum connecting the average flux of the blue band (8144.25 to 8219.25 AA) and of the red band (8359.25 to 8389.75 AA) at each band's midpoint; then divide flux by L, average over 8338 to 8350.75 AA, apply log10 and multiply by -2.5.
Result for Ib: 0.070 mag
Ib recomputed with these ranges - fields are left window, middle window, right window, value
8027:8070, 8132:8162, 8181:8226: 0.05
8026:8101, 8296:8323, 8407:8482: 0.05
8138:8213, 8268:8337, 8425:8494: 0.06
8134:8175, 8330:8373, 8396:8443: -0.07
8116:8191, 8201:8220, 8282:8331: -0.04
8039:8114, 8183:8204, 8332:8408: -0.06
